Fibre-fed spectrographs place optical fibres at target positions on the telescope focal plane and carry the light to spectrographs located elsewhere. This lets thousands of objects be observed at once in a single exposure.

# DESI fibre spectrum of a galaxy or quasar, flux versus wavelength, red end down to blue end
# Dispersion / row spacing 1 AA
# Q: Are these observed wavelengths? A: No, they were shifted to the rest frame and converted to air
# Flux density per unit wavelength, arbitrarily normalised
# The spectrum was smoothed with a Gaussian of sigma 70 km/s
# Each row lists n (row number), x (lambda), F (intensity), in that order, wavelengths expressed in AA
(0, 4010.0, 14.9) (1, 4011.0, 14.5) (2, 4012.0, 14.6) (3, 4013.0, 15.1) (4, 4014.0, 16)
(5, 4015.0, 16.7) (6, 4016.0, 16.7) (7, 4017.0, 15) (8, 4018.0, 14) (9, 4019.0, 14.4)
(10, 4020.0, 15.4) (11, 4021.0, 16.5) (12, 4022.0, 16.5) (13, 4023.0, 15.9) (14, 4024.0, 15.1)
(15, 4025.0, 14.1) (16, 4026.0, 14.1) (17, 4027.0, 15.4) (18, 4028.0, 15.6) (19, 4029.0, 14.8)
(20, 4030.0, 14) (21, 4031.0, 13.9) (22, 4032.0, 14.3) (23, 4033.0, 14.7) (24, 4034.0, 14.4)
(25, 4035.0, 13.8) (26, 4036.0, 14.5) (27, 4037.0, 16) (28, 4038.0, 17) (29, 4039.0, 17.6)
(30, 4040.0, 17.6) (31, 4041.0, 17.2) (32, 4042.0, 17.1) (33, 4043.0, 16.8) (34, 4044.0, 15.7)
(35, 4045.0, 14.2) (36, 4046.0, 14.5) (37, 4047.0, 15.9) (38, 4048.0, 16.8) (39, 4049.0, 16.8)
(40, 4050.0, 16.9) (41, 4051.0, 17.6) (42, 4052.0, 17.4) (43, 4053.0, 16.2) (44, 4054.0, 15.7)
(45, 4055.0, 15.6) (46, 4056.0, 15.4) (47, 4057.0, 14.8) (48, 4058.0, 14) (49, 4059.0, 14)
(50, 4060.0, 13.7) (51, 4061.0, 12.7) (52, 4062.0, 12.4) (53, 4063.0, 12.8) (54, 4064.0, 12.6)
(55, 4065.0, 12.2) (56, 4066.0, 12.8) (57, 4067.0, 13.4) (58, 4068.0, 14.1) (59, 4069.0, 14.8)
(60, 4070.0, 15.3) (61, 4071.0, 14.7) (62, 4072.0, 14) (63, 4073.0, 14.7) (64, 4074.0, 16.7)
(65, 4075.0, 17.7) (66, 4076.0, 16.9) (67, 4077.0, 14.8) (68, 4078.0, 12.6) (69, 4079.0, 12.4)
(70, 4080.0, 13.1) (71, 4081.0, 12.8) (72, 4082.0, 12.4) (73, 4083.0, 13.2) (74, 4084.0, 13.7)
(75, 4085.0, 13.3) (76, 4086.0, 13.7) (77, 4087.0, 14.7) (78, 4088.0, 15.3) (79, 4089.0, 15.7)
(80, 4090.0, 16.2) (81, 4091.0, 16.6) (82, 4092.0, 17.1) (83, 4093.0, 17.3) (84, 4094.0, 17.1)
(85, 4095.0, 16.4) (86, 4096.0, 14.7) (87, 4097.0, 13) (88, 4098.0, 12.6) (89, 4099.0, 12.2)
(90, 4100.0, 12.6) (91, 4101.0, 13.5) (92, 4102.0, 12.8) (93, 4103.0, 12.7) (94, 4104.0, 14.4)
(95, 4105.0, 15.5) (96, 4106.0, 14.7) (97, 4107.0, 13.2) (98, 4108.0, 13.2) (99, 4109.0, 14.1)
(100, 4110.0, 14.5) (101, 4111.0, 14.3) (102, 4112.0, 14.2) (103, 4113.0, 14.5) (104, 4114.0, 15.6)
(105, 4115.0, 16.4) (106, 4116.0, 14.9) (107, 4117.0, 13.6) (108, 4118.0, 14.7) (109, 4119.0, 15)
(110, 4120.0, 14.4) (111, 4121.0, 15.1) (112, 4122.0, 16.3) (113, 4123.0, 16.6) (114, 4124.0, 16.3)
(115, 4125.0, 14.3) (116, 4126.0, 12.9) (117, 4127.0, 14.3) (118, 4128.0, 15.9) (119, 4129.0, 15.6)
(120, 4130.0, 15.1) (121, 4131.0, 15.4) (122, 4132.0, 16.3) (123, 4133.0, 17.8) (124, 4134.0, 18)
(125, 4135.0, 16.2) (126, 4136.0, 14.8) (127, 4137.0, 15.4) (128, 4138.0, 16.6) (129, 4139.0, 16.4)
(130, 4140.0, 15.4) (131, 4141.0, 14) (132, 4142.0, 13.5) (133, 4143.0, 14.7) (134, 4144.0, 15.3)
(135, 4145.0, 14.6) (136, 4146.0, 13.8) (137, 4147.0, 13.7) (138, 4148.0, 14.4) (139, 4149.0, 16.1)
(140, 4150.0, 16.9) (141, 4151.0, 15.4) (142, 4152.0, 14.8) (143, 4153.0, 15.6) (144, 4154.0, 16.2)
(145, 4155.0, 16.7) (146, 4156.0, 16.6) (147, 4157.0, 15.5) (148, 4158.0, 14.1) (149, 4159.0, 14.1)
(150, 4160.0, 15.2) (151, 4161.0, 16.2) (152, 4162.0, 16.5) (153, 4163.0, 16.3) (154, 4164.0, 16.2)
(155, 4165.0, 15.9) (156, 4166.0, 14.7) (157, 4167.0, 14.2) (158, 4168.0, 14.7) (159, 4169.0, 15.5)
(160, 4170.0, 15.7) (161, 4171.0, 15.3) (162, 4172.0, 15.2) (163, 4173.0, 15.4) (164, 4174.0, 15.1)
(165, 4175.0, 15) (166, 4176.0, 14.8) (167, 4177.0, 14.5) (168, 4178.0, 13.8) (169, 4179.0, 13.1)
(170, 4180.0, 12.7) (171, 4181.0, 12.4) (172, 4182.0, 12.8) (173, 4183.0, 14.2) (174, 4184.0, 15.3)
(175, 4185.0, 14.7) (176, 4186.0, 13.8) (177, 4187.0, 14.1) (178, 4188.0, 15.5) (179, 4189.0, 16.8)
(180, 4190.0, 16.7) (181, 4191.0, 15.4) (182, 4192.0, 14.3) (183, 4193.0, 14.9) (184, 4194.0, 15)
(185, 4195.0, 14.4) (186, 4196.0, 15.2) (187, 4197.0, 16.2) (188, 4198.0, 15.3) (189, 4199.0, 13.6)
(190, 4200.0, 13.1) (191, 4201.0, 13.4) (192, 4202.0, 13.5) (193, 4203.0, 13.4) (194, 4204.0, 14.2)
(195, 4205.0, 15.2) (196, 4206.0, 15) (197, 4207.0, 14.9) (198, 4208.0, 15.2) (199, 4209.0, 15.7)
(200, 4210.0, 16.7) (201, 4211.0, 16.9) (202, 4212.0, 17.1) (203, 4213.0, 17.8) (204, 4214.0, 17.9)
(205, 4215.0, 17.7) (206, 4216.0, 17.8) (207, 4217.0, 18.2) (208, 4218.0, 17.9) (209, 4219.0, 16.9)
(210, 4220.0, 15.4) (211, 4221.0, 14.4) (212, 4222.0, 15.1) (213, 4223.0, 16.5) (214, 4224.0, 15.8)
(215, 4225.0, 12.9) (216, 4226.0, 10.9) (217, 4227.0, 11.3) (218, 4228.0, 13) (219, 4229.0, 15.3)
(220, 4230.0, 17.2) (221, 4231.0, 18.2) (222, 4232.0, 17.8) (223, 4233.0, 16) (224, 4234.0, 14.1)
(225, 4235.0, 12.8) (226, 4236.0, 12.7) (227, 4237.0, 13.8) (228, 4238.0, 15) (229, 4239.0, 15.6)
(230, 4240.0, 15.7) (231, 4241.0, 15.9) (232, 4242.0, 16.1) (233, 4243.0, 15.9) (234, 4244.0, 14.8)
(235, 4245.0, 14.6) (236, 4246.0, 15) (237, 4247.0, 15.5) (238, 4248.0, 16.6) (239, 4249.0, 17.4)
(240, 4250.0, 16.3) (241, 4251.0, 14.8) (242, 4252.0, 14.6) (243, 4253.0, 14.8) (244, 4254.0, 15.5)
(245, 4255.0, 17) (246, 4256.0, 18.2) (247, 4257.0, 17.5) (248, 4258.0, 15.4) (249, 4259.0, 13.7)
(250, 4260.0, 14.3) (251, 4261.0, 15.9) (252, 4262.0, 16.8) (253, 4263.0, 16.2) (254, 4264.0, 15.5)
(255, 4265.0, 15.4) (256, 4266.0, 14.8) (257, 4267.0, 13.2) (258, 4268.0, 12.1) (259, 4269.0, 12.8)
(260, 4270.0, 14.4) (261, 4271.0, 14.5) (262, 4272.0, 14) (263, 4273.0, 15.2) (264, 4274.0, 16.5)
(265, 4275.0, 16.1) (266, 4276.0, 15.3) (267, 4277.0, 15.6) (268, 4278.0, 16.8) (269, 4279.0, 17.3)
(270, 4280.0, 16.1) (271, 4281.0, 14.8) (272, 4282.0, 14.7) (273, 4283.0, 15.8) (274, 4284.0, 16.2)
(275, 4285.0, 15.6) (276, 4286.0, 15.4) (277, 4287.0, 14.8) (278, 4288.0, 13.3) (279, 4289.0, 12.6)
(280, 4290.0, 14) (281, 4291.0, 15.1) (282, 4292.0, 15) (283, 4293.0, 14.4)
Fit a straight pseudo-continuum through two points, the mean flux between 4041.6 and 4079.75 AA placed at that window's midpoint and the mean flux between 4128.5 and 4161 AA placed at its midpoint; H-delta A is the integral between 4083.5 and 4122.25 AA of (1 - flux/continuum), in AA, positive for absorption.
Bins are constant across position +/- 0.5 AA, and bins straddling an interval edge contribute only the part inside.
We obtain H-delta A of 1.47 AA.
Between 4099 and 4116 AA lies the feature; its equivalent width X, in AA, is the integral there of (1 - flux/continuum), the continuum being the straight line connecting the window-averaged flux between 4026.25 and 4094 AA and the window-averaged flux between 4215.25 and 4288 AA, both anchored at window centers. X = 1.09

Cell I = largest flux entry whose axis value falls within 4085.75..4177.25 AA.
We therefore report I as 18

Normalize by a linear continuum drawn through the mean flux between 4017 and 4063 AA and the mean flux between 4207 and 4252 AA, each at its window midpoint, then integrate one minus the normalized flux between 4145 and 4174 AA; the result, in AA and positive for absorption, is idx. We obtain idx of 0.3 AA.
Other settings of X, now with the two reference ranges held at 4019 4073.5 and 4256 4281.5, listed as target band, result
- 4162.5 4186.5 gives 0.9 AA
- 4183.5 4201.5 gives 0.4 AA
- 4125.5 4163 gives -0.6 AA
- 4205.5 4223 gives -1.5 AA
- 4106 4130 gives 0.6 AA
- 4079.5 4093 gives 0.5 AA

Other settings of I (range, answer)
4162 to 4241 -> 18.2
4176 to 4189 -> 16.8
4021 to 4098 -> 17.7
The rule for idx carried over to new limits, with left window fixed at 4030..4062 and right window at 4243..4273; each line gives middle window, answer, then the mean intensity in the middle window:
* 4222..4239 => 0.7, 14.6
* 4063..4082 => 1.7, 14.1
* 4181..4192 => 0.4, 14.8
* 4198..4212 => 0.5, 14.8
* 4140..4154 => 0.4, 14.9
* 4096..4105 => 1.3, 13.2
